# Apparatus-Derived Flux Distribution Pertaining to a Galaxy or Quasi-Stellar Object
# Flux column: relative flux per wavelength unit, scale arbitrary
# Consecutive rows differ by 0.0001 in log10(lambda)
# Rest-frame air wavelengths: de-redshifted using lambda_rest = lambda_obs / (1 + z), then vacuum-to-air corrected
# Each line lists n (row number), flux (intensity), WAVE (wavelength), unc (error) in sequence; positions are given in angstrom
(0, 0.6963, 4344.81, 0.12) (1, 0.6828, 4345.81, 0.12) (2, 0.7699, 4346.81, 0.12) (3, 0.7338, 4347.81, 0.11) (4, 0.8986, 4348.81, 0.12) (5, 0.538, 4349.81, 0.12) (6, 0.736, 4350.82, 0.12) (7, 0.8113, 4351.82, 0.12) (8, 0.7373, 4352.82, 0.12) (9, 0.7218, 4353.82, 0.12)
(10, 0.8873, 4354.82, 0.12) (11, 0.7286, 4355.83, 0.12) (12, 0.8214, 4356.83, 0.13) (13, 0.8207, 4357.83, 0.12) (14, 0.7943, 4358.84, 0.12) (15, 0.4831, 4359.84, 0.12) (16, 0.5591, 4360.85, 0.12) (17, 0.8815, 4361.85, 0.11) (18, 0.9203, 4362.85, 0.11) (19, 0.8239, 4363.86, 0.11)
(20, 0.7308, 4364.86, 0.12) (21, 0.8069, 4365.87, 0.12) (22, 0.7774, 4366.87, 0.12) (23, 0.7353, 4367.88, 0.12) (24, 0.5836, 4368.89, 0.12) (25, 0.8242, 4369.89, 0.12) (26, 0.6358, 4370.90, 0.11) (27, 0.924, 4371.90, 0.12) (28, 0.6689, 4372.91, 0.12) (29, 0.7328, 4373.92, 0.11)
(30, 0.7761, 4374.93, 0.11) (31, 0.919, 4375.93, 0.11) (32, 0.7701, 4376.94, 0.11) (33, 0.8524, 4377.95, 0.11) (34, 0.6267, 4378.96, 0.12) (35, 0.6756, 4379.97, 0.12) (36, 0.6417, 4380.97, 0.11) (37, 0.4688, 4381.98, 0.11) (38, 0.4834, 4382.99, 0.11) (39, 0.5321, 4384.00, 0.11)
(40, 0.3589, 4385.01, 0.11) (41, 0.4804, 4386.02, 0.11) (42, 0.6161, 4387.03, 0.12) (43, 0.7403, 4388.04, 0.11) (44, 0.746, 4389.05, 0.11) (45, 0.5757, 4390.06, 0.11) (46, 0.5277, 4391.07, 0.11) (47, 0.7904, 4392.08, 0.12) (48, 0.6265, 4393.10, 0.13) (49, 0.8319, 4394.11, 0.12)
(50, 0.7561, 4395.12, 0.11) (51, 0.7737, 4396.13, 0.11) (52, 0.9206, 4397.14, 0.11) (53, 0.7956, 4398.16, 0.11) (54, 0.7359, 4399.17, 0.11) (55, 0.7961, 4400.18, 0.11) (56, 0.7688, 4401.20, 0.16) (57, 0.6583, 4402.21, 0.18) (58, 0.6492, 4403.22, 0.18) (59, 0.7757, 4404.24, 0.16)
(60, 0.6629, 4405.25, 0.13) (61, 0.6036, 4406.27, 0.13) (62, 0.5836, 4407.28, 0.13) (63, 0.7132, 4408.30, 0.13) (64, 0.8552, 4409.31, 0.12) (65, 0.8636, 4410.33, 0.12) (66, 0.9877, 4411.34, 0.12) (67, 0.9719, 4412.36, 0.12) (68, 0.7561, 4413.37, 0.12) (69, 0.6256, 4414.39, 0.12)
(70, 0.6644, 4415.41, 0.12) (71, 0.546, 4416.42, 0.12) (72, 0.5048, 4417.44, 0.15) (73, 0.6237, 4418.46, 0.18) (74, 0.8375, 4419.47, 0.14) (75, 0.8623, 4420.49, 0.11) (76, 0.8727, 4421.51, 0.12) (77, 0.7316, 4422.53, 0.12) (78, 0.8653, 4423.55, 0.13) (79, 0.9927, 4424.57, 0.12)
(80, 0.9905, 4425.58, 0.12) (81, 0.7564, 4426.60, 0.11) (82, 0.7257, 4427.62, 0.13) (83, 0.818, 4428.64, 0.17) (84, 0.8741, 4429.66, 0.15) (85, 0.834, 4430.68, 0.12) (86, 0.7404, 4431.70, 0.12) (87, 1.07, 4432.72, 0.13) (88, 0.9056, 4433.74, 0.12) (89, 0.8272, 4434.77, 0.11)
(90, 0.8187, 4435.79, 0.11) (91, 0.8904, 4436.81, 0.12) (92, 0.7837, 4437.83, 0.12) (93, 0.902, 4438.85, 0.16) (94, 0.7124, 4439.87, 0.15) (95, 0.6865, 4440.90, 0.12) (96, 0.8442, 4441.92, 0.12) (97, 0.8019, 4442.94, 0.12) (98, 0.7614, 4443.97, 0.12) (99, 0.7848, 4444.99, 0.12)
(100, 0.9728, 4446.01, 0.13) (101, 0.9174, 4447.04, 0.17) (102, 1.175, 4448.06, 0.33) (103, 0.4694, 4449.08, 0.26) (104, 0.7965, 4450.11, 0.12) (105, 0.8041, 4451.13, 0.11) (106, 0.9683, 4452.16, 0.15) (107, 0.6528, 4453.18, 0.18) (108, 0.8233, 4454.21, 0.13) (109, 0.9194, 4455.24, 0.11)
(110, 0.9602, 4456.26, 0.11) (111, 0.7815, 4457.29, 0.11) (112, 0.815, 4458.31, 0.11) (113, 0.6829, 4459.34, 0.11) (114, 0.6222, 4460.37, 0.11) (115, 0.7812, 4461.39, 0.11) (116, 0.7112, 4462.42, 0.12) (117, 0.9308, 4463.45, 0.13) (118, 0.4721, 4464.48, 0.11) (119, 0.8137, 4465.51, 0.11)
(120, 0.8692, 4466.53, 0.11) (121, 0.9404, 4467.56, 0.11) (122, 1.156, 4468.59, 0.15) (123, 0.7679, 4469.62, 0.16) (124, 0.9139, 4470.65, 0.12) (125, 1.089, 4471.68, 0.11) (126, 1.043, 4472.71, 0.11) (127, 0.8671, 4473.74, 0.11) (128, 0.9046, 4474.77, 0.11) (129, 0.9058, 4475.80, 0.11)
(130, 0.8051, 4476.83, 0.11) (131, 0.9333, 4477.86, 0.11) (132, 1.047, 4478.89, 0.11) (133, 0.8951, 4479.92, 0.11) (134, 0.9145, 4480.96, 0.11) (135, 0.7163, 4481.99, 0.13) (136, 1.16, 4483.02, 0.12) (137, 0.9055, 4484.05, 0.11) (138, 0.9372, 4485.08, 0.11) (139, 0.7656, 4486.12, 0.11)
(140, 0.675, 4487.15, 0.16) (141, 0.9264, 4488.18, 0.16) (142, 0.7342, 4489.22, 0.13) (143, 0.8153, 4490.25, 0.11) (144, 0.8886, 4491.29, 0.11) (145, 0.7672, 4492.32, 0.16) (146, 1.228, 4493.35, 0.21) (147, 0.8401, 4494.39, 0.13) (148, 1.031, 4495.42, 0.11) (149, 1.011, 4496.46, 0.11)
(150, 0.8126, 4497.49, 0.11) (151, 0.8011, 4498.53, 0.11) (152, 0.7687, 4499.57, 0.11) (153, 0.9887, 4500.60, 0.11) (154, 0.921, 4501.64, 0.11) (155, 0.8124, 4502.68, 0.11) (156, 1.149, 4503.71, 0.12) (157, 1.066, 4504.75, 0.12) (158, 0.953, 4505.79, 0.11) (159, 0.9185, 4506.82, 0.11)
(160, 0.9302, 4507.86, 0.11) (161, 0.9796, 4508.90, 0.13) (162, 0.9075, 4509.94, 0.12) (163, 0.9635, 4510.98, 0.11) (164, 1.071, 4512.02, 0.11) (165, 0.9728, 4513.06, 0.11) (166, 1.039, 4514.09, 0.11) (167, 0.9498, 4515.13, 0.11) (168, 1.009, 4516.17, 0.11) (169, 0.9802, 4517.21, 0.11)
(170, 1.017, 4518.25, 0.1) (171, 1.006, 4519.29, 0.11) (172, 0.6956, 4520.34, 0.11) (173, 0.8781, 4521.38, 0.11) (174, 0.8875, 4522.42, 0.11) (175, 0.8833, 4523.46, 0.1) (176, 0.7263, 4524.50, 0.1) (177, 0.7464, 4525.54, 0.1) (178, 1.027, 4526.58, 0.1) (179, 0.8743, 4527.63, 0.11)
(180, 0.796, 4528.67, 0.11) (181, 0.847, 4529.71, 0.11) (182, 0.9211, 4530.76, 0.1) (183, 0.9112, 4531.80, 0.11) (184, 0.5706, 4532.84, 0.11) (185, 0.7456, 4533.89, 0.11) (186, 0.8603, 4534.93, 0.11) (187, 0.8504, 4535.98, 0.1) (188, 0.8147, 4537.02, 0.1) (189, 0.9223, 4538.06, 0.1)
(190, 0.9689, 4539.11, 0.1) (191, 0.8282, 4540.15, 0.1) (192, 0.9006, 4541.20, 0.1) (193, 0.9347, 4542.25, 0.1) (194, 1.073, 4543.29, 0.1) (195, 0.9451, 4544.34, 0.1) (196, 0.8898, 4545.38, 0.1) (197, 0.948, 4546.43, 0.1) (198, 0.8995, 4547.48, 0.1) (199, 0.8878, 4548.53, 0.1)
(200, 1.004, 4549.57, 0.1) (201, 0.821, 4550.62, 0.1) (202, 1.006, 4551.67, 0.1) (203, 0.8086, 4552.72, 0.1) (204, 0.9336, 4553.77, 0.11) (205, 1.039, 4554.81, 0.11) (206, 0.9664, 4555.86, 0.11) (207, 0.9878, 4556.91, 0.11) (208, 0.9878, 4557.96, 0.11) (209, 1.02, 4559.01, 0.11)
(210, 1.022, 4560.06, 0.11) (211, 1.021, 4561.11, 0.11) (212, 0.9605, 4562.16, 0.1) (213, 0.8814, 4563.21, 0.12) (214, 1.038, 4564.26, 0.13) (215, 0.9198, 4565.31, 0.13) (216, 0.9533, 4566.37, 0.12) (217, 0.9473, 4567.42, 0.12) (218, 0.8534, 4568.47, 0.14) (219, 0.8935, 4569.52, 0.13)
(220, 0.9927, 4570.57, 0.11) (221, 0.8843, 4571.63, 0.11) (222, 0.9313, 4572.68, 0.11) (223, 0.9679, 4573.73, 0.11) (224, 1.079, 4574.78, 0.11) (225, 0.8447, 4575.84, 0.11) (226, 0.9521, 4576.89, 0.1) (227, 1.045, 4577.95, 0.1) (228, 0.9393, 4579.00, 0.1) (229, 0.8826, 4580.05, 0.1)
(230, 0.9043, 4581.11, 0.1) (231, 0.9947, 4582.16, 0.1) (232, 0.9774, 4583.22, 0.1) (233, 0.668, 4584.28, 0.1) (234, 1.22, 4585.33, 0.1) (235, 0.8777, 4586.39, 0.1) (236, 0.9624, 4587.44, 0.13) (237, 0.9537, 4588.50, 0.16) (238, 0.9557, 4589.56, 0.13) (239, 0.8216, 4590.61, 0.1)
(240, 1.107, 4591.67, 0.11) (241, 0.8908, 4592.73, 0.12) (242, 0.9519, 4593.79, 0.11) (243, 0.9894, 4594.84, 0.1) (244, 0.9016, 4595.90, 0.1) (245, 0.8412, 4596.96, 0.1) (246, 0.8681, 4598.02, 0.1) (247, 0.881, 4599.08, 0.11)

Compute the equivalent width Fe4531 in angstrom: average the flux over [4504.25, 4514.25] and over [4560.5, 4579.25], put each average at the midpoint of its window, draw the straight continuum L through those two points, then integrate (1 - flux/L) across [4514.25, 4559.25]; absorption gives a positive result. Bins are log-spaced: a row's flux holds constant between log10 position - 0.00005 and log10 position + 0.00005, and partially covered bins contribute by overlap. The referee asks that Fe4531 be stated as 3.0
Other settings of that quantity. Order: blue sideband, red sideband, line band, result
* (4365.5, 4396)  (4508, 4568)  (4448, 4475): -1.0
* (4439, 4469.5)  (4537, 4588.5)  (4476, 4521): -2.9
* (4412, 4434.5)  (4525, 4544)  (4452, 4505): -2.9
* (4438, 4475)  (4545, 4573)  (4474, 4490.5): -0.3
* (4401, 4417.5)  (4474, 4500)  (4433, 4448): -1.0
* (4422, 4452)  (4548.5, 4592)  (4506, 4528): -0.5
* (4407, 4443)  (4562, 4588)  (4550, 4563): -0.5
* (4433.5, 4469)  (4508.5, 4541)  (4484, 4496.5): -0.3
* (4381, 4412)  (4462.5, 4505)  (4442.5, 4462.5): 0.3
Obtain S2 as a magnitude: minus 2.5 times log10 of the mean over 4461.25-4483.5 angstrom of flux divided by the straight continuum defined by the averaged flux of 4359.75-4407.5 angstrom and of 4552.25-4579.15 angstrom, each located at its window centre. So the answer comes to -0.08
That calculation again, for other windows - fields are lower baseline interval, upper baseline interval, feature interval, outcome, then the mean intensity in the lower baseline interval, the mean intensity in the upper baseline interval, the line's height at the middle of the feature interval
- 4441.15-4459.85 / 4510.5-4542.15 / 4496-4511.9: -0.08 mag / 0.828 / 0.889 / 0.871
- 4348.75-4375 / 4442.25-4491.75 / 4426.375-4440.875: -0.01 mag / 0.751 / 0.854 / 0.821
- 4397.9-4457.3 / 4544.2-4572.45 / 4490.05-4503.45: -0.04 mag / 0.798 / 0.945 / 0.876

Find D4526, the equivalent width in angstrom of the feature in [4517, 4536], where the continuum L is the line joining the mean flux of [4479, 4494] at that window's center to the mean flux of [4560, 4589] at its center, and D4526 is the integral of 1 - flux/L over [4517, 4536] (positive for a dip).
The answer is 1.3 angstrom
